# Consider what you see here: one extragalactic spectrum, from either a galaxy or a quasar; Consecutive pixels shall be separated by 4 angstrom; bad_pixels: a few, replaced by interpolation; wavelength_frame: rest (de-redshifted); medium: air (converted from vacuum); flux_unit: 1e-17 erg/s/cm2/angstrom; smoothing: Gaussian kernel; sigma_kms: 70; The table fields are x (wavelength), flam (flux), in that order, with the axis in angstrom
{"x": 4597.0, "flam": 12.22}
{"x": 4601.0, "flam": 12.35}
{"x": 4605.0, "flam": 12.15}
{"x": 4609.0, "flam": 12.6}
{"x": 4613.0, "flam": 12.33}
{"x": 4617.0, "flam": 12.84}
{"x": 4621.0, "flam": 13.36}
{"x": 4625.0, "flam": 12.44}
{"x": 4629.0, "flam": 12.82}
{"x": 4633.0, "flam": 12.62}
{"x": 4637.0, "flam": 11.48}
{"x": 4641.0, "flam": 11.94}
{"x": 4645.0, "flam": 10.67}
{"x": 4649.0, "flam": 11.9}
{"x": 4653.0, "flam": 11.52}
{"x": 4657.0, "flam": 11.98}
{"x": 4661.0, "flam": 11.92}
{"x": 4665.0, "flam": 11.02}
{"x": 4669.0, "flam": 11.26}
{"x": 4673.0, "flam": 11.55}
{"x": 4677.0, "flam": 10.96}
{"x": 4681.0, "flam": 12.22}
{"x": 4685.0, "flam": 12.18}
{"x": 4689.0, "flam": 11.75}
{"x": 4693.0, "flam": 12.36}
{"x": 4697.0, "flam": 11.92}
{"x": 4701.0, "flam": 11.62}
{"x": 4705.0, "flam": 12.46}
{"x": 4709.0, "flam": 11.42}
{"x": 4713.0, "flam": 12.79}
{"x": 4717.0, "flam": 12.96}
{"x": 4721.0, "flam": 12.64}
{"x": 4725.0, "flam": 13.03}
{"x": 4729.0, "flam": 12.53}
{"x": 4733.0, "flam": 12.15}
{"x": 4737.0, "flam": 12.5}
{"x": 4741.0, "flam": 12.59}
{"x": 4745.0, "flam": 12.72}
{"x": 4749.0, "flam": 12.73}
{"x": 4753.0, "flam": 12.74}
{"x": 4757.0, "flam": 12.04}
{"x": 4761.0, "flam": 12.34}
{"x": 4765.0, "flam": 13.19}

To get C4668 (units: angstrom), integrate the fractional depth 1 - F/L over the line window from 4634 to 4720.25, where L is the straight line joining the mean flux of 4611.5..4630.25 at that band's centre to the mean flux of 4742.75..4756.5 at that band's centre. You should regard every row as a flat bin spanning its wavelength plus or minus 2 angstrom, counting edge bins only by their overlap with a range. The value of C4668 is 6.04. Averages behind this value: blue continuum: 12.8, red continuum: 12.7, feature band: 11.8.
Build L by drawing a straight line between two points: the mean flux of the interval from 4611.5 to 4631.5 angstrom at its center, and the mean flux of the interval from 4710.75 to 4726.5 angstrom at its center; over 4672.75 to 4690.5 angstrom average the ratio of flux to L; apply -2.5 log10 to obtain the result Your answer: 0.09 mag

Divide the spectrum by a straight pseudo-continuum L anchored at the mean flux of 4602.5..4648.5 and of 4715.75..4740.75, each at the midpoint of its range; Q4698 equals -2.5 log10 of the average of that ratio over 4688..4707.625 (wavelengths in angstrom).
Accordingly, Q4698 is 0.04 mag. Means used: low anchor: 12.3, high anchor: 12.6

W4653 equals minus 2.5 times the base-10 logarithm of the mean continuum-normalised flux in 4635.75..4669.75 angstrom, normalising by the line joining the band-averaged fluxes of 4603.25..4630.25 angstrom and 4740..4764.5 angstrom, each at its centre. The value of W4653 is 0.10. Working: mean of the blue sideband 12.6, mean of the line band 11.5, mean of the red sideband 12.6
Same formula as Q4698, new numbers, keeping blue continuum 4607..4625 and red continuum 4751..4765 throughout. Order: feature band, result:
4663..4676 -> 0.127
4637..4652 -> 0.107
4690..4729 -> 0.020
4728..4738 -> 0.014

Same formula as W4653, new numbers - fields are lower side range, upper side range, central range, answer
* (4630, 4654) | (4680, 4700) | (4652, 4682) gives 0.03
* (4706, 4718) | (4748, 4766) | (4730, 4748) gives 0.00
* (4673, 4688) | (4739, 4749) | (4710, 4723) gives -0.04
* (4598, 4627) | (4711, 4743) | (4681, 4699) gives 0.05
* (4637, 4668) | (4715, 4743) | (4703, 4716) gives 0.01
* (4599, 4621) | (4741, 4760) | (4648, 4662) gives 0.06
